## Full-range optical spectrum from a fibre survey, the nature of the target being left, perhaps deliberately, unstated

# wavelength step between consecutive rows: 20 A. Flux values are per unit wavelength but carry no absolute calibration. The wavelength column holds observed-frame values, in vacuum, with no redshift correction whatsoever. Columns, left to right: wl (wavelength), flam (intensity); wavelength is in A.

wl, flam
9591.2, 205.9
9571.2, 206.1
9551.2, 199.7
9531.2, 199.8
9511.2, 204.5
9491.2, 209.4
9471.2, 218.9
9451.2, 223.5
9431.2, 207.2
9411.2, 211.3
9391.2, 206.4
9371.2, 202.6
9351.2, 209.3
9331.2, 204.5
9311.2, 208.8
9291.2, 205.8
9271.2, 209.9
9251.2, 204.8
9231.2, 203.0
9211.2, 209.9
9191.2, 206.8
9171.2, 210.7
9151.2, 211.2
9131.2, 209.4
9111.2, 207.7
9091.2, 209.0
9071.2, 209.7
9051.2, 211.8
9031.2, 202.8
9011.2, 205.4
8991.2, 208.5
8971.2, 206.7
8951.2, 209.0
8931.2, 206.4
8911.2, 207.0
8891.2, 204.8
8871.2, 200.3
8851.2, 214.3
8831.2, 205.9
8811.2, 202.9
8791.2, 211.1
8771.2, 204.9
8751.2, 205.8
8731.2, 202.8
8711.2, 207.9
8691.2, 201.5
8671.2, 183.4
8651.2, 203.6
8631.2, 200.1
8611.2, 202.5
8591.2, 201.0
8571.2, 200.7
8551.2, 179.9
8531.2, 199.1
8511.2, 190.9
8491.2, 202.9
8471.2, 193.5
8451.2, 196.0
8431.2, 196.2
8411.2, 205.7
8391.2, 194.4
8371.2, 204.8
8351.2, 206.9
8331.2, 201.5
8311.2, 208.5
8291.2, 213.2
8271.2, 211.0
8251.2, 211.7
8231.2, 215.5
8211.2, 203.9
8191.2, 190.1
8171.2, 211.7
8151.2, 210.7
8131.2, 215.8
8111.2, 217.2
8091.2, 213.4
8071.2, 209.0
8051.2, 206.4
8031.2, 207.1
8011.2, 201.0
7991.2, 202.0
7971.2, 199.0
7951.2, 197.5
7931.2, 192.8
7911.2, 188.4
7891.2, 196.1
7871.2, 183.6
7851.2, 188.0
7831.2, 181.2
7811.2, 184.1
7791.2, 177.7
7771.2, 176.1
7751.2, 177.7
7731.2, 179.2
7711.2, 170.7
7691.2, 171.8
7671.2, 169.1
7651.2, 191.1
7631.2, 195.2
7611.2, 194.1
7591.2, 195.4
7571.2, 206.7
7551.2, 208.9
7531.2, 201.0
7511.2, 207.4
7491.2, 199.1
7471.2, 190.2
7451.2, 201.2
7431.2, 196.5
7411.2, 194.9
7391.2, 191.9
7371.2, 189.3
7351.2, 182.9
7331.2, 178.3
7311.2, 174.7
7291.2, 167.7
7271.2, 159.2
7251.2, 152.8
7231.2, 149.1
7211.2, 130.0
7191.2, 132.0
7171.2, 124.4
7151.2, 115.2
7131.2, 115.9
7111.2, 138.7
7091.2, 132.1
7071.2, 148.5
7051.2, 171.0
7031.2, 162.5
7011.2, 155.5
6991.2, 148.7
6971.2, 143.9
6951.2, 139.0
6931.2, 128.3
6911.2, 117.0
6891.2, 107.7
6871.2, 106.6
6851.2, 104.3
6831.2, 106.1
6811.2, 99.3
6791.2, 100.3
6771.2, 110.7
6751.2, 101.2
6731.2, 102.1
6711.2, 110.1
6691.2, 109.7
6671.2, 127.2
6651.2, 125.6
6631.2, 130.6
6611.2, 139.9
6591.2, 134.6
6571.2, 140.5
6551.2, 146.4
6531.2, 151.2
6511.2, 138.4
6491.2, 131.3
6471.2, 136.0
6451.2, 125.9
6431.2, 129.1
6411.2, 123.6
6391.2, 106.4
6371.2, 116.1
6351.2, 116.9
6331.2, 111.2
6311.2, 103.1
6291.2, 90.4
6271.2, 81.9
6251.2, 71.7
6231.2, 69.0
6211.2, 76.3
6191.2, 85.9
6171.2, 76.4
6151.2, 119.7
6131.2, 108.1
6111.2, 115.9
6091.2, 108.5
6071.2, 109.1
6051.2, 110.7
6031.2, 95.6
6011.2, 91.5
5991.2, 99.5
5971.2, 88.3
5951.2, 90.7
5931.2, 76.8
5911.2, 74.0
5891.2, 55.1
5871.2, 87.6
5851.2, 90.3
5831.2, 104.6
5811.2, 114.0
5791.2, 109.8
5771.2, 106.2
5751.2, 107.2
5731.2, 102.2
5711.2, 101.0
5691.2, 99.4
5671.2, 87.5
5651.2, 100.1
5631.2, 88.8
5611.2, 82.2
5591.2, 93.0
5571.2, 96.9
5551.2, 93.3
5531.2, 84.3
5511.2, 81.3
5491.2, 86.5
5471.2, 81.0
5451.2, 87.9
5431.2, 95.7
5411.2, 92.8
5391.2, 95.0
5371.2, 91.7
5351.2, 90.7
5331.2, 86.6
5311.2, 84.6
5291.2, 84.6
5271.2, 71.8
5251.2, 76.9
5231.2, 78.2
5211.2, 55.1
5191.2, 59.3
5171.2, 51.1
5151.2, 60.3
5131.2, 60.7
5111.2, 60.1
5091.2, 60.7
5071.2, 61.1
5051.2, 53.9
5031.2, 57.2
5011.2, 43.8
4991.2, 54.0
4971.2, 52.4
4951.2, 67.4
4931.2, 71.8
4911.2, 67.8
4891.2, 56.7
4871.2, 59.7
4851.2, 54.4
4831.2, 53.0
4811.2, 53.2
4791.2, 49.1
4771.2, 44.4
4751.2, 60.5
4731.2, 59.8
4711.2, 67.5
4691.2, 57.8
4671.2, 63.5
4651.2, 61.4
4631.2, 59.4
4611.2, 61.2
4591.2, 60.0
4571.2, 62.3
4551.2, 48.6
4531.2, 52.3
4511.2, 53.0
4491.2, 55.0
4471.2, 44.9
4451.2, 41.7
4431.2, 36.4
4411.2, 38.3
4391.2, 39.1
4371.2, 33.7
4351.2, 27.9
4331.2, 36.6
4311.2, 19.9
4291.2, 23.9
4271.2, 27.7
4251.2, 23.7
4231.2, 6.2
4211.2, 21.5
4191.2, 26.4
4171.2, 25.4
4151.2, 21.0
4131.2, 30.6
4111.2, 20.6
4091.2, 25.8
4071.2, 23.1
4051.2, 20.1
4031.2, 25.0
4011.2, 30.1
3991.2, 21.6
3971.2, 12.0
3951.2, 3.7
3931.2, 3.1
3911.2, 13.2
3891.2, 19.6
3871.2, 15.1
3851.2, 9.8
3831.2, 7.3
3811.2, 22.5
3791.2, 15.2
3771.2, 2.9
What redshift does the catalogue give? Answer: 0.000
